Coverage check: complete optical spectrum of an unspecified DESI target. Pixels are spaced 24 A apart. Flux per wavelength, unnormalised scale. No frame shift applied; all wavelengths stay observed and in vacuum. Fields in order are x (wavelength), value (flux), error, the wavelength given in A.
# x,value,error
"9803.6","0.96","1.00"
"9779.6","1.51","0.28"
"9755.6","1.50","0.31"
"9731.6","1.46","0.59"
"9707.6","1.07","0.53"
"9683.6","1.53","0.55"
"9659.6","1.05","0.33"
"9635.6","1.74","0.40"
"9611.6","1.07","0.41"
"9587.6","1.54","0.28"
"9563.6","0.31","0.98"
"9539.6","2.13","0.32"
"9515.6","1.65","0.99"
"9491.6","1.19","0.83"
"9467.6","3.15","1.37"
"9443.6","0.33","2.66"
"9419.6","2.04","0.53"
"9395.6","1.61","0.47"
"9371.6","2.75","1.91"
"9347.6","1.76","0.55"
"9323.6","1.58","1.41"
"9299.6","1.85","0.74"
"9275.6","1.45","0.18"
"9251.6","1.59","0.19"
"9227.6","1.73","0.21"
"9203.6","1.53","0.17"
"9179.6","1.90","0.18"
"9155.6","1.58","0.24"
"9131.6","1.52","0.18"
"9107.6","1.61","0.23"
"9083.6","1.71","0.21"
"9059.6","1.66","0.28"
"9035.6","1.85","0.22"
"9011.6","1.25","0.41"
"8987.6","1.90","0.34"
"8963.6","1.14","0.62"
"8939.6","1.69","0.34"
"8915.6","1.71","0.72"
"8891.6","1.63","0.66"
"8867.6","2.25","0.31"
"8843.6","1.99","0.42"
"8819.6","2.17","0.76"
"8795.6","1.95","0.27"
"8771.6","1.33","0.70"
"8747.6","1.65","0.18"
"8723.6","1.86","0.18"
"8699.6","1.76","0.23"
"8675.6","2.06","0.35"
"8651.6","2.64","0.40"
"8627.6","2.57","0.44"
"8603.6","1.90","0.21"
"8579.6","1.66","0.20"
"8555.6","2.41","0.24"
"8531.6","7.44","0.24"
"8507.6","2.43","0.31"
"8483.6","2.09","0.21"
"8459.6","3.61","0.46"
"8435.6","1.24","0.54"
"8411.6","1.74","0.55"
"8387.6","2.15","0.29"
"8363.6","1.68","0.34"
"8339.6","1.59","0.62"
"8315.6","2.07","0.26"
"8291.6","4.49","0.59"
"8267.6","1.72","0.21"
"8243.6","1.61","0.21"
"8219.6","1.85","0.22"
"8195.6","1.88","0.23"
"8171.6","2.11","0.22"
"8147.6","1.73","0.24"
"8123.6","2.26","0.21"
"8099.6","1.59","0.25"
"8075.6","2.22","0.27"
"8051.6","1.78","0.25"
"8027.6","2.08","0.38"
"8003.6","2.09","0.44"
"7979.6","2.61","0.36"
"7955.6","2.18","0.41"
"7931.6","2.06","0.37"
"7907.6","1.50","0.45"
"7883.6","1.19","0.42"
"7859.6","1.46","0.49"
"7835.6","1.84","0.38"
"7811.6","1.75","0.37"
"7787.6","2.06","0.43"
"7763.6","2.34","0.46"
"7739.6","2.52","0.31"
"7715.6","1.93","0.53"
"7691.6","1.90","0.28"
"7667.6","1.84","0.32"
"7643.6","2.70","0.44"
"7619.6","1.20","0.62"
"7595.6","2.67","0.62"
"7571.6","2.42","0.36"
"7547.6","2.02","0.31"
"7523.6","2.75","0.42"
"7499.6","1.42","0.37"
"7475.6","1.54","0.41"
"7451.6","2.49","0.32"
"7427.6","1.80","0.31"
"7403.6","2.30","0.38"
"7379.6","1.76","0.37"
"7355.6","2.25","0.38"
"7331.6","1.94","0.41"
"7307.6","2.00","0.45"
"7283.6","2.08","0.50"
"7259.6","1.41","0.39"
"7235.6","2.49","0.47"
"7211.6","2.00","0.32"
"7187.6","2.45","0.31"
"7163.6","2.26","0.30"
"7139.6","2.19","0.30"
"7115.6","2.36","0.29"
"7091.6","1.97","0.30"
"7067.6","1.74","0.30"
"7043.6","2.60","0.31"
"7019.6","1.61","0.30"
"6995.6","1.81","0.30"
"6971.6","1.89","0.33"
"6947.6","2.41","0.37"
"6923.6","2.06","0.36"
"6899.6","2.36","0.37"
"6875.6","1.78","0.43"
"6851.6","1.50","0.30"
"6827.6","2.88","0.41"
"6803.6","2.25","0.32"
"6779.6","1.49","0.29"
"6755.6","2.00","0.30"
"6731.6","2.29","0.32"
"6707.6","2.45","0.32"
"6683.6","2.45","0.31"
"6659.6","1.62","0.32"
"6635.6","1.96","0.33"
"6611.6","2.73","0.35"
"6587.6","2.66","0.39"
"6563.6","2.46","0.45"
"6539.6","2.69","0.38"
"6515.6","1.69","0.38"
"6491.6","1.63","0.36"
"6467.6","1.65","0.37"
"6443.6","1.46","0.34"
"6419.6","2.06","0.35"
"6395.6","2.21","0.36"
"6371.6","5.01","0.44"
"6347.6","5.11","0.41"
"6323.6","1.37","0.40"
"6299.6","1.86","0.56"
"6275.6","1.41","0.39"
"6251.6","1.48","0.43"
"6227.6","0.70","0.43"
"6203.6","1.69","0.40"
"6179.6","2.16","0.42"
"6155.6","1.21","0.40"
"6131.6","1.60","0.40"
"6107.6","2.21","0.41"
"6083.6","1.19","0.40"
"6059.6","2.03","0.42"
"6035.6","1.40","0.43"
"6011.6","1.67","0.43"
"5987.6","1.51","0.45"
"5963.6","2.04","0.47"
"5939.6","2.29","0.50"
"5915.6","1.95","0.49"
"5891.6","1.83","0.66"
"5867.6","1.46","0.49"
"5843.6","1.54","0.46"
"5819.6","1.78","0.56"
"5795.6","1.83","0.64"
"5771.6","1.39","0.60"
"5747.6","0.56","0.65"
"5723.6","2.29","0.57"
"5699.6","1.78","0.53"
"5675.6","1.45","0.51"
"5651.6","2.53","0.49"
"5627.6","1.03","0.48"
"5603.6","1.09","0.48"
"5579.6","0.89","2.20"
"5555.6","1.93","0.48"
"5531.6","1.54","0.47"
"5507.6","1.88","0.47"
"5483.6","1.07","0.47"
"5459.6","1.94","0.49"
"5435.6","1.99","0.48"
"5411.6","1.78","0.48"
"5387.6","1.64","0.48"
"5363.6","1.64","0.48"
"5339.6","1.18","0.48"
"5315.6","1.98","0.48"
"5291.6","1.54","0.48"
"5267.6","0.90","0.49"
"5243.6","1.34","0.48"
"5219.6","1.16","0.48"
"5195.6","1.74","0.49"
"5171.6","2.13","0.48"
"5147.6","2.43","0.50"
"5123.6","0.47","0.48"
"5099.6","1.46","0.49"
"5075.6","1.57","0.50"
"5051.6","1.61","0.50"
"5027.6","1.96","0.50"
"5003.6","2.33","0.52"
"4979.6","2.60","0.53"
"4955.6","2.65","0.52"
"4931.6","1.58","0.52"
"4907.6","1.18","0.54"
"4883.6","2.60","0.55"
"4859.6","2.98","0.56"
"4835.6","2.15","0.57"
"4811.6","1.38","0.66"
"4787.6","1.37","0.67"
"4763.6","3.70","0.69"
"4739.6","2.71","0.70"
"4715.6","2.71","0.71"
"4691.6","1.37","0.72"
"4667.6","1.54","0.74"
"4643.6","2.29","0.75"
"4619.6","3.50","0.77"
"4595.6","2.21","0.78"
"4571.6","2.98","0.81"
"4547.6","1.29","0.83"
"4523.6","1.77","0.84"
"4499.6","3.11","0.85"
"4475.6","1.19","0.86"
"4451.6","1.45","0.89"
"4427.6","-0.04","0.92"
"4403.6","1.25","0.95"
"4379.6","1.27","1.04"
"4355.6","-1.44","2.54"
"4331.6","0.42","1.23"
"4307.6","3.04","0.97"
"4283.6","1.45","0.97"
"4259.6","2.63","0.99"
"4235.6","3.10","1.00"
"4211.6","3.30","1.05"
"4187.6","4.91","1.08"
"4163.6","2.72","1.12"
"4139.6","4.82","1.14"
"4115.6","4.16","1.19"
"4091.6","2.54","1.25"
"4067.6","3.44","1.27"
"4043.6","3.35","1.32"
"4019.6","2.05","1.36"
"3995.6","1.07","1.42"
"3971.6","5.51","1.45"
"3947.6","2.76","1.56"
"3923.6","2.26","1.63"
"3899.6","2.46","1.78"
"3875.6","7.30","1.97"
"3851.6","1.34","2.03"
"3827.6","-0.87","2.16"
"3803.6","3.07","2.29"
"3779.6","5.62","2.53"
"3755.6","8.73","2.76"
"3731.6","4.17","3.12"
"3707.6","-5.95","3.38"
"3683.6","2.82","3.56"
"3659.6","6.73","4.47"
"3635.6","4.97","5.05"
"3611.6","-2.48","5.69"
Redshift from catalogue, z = 0.71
